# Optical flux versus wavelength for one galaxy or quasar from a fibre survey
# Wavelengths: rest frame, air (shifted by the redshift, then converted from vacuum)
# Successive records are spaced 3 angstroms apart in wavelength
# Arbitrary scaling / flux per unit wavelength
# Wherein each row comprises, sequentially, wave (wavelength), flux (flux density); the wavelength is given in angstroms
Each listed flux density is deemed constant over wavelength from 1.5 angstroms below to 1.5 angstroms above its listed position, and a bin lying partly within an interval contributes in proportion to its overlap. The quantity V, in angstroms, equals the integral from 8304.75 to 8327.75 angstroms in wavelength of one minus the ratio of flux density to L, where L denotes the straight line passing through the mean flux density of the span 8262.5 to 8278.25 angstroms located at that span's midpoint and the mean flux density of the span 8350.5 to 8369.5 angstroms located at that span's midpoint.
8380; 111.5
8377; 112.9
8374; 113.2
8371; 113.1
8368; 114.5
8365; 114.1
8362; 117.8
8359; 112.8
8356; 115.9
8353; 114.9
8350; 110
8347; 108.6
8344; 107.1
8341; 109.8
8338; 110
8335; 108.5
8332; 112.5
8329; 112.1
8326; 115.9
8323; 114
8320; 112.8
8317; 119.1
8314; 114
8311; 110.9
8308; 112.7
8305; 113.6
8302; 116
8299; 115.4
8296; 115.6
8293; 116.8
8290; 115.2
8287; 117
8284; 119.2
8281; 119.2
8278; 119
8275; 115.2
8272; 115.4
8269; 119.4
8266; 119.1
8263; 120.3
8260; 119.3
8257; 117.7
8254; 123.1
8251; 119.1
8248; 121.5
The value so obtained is 0.4 angstroms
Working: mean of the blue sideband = 118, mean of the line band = 114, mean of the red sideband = 115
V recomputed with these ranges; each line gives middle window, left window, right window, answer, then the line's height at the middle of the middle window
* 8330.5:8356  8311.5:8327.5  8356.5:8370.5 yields 1.0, 115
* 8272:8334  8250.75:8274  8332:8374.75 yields 0.4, 116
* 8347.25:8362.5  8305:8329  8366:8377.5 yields 0.0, 114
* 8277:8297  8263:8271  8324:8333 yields 0.0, 117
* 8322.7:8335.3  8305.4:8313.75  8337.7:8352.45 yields -0.2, 111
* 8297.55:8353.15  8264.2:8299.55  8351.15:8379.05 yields 1.6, 116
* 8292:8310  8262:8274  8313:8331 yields 0.2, 116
